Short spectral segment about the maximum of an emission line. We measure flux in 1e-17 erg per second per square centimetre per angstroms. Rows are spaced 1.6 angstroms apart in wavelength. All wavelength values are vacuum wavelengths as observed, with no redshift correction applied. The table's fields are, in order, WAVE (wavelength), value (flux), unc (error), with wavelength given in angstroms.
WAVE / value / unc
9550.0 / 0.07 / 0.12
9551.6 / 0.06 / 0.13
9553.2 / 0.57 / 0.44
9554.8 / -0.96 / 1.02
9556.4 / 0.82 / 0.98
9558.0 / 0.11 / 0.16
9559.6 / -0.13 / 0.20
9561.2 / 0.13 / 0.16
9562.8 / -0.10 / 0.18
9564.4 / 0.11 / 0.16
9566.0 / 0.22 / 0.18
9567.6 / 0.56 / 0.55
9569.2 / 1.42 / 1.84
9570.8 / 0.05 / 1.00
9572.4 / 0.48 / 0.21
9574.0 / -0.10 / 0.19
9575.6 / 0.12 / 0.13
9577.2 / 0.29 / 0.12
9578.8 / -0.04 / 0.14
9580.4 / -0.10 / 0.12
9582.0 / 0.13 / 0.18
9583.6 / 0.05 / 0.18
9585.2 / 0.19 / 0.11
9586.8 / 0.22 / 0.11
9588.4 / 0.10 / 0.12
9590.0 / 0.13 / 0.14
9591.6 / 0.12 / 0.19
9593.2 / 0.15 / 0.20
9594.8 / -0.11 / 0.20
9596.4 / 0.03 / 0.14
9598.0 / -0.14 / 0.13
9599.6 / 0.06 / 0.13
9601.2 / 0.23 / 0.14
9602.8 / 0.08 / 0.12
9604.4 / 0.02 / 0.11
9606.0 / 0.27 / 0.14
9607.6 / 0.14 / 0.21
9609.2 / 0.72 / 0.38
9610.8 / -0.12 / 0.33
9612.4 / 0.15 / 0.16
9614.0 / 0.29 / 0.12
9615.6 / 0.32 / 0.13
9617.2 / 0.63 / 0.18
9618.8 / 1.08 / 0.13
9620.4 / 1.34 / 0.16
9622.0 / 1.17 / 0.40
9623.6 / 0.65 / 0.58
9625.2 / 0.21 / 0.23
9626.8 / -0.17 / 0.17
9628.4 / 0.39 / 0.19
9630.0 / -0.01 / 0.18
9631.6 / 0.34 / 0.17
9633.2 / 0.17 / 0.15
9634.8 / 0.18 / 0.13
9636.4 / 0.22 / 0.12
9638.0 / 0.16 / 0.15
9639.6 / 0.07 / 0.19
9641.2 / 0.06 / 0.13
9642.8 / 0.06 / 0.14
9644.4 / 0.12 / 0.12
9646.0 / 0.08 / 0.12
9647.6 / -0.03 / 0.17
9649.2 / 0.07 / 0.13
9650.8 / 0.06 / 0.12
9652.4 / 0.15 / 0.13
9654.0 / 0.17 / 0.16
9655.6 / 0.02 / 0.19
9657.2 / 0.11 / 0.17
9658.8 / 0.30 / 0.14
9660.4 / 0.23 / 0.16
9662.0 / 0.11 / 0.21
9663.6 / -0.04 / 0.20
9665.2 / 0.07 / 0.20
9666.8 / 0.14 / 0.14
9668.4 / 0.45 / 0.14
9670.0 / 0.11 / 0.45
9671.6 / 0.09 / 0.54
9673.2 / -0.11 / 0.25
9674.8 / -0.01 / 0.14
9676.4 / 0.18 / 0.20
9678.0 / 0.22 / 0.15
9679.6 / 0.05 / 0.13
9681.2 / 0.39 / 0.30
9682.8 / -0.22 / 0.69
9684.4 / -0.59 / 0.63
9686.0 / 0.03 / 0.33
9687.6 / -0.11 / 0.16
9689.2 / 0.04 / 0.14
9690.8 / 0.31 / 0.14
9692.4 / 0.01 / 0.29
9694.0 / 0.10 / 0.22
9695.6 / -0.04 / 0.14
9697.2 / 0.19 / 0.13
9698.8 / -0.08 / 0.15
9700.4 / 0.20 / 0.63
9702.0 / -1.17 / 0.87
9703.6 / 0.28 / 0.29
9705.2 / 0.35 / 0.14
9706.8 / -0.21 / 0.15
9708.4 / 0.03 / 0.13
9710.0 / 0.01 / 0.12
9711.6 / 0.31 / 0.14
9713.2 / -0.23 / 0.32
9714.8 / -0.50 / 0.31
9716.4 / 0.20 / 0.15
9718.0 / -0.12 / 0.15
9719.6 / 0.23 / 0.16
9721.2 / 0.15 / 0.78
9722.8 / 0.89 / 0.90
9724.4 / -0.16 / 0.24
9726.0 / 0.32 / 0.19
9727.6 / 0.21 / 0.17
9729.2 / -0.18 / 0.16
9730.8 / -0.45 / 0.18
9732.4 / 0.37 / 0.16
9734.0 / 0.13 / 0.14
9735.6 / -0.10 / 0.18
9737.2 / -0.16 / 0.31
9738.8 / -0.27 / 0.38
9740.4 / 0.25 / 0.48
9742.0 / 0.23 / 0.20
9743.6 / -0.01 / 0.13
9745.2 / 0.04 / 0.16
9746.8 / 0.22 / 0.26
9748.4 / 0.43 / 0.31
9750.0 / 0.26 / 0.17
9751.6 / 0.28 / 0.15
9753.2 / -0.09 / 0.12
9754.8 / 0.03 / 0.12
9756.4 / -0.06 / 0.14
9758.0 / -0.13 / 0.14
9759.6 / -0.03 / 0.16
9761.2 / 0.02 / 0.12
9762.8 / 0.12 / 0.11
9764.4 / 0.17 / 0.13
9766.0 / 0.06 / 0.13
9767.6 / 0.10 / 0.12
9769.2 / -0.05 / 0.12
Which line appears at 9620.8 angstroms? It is [O III] 5007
